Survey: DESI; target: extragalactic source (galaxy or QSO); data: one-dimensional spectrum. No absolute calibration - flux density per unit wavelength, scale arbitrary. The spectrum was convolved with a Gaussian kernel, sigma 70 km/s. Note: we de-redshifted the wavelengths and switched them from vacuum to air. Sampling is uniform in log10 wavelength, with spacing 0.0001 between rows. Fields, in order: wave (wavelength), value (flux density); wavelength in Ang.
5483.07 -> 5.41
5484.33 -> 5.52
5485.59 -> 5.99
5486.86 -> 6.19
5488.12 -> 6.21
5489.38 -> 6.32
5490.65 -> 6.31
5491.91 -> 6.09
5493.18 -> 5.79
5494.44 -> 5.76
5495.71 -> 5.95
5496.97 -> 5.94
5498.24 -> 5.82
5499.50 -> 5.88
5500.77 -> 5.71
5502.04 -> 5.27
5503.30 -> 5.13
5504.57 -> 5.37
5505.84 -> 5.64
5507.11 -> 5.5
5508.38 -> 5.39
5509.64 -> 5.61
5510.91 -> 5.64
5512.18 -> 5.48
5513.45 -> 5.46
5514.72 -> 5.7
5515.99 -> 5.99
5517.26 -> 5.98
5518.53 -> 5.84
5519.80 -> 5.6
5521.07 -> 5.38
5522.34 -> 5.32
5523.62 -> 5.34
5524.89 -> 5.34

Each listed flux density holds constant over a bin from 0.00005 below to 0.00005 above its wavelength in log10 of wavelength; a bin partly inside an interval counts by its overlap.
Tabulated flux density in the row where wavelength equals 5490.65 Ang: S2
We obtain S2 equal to 6.31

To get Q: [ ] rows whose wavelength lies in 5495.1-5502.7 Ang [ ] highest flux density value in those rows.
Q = 5.95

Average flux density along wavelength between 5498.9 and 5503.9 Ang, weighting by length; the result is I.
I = 5.5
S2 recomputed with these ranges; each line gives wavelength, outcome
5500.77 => 5.71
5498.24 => 5.82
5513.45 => 5.46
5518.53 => 5.84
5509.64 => 5.61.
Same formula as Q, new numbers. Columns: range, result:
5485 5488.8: 6.21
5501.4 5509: 5.64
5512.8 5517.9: 5.99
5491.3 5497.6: 6.09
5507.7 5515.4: 5.7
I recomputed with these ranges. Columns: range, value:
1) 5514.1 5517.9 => 5.89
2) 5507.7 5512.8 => 5.53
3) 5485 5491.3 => 6.2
